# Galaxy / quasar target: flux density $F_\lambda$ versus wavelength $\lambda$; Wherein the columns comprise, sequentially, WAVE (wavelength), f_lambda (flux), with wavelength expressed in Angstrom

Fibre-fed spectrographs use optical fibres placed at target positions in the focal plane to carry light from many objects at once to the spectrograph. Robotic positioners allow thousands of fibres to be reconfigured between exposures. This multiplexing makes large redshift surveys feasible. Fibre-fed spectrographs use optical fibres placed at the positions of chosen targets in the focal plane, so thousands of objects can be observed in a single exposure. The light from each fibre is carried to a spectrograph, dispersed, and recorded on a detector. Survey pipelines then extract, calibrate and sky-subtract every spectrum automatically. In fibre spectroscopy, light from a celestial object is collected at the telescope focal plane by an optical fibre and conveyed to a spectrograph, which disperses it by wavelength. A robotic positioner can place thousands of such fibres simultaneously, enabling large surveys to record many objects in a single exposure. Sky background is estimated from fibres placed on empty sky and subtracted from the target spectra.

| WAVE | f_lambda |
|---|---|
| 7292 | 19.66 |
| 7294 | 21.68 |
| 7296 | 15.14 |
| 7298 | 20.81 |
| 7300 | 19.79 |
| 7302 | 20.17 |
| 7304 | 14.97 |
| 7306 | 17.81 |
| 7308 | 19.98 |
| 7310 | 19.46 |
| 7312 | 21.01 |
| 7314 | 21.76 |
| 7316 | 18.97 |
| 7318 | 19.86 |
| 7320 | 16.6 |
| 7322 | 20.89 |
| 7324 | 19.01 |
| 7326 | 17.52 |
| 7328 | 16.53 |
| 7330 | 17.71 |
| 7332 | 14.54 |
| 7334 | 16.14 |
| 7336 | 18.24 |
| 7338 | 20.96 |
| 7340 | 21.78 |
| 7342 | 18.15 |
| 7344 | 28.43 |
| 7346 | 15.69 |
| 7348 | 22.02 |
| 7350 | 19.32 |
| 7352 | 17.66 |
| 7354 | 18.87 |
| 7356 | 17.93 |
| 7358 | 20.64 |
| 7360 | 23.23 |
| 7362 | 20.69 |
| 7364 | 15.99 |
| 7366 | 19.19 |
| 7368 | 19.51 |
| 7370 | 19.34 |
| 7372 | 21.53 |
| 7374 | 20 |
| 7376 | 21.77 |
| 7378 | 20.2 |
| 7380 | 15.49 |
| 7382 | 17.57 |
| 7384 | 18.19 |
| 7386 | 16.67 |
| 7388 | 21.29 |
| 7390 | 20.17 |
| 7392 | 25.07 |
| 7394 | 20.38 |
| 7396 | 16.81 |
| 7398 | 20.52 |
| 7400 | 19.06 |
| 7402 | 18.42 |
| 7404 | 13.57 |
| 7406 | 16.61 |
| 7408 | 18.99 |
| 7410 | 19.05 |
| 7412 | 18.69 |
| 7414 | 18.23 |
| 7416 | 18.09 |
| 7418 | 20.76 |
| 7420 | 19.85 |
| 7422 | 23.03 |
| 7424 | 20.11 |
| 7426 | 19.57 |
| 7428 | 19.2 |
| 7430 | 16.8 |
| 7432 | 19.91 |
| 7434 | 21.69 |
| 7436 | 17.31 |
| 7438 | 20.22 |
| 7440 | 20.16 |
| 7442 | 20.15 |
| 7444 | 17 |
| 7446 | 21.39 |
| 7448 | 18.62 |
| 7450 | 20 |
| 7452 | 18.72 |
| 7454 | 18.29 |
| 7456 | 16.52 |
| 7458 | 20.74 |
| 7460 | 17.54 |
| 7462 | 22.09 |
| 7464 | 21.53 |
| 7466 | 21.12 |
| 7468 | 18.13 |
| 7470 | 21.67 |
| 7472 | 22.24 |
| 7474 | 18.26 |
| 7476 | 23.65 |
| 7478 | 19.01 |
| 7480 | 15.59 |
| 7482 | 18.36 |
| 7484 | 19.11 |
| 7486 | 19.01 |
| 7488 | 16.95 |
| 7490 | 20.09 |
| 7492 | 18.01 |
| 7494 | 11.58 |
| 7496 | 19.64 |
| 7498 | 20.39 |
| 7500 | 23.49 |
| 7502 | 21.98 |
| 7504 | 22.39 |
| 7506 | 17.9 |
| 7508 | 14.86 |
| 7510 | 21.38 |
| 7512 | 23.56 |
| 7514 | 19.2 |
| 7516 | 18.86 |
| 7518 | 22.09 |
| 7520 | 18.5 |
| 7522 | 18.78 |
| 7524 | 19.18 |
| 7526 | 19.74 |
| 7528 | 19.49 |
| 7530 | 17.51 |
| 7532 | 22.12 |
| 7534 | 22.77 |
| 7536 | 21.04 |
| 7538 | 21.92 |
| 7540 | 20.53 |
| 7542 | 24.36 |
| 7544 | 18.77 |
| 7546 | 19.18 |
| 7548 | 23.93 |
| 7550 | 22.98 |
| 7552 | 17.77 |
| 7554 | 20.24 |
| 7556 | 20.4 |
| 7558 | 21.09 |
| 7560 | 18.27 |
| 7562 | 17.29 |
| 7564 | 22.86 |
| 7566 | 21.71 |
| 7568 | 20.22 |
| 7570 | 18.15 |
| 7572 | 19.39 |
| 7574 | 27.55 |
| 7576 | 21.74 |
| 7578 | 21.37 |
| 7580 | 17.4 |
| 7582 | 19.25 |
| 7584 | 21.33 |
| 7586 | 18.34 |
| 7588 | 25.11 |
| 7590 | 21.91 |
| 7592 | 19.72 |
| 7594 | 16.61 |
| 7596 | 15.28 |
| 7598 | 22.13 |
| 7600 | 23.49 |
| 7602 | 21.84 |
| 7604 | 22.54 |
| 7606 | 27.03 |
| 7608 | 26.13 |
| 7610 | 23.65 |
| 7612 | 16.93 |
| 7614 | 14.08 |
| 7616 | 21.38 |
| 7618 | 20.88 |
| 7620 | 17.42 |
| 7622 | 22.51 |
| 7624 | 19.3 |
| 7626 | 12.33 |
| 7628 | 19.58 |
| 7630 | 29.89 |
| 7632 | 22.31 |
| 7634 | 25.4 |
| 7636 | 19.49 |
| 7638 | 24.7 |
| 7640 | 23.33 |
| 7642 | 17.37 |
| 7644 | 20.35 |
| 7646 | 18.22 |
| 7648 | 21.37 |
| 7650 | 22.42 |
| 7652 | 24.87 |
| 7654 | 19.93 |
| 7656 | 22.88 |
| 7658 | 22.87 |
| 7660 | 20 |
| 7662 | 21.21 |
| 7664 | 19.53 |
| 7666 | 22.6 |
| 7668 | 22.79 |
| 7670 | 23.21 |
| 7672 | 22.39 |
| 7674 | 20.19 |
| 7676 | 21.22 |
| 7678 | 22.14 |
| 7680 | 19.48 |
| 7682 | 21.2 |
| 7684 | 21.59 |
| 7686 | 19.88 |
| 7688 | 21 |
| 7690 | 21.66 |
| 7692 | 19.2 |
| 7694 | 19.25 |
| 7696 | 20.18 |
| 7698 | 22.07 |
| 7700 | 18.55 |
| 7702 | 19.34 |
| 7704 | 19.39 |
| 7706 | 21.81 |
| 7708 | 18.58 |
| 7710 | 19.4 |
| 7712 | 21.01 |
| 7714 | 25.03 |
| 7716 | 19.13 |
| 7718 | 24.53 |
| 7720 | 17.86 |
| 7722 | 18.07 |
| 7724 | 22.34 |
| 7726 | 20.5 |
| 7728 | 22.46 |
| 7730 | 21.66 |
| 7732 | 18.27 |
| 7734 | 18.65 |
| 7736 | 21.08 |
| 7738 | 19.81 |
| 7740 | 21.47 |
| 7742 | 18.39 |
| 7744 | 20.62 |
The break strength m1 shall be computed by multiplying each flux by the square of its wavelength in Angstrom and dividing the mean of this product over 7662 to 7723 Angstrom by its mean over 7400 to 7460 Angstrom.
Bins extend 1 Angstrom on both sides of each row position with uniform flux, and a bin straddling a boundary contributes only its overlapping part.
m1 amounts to 1.2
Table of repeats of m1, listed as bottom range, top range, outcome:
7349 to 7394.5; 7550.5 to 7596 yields 1.09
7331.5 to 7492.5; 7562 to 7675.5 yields 1.15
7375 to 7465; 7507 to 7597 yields 1.09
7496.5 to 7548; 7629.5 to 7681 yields 1.11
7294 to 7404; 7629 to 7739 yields 1.20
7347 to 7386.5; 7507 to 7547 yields 1.09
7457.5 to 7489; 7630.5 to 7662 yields 1.16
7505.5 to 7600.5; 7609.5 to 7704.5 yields 1.05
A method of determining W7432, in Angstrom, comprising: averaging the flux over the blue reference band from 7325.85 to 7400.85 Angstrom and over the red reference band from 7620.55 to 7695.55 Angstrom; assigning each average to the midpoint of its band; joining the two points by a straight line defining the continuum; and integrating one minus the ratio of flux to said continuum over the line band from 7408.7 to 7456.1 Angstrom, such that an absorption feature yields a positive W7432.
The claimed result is 1.1 Angstrom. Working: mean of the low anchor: 19.4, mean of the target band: 19.4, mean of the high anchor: 21.3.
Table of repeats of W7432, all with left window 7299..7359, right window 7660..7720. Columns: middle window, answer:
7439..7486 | 0.47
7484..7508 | 1.06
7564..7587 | -0.42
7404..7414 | 0.84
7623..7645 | -0.72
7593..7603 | 0.27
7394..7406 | 1.00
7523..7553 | -0.94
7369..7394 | -0.59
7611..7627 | 1.89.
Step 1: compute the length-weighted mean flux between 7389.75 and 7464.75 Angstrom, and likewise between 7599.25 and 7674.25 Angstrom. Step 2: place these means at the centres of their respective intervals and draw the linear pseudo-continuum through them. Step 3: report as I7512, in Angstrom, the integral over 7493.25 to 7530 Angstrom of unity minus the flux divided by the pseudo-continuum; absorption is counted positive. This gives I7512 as 1.1 Angstrom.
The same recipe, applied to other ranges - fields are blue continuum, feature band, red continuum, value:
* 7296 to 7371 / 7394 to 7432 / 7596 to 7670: 1.8 Angstrom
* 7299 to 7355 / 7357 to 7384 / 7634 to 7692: -0.3 Angstrom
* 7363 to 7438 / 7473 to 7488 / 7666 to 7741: 0.6 Angstrom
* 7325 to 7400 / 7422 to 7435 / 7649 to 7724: -0.1 Angstrom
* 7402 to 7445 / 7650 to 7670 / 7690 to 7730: -1.7 Angstrom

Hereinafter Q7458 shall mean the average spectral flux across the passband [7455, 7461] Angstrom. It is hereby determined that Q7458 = 18.3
